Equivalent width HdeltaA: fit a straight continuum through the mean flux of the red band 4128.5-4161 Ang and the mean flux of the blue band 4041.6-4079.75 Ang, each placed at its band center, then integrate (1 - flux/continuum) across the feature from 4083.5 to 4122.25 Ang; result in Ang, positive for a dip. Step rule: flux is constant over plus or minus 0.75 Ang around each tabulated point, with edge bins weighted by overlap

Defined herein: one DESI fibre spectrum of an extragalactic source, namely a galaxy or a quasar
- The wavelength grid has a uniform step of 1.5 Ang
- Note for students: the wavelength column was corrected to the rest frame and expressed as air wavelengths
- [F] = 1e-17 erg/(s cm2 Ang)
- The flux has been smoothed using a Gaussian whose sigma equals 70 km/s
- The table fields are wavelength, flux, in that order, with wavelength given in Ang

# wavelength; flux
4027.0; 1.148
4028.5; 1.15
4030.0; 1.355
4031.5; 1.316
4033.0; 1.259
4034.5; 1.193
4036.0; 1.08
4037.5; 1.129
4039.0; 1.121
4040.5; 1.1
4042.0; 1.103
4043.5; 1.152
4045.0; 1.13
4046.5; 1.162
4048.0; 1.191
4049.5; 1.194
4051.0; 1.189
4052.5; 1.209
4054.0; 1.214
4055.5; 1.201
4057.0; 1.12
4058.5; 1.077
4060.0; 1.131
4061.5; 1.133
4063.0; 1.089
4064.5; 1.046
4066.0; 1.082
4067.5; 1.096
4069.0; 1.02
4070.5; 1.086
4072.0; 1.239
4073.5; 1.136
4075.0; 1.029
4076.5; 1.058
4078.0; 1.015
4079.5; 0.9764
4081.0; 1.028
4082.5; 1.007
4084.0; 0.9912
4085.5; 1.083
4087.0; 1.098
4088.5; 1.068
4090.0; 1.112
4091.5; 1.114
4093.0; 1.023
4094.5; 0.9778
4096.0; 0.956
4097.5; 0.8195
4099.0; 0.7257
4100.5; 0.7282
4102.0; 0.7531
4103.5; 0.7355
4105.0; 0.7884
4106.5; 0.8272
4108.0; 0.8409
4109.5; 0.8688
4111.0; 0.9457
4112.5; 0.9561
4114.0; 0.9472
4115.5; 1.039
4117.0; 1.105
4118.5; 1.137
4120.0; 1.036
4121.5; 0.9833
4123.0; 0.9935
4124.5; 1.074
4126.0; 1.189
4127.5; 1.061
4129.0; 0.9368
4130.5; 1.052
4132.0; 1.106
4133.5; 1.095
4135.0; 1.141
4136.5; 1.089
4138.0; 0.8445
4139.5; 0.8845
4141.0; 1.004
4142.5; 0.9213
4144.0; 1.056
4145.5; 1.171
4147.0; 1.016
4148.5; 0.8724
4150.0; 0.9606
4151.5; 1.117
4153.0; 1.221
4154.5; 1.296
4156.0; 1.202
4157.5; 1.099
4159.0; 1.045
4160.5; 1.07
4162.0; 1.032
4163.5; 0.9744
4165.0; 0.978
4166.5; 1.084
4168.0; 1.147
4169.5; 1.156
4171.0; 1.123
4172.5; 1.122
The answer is 5.0 Ang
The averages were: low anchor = 1.12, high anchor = 1.06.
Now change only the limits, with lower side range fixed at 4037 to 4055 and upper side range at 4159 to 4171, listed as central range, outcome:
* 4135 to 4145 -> 0.93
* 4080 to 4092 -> 0.72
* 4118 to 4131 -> 0.56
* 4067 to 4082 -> 0.92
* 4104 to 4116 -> 2.31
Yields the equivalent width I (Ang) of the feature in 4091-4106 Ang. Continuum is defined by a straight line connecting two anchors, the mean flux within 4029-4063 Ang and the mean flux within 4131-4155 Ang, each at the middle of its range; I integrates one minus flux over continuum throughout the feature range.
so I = 3.3 Ang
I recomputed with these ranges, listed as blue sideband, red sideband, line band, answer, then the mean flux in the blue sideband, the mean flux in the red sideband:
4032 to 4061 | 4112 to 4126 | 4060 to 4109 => 4.73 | 1.16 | 1.04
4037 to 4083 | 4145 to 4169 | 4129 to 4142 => 0.81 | 1.11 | 1.08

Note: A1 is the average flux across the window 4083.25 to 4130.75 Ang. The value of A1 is 0.967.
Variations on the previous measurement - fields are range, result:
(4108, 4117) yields 0.955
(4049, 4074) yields 1.13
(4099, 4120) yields 0.897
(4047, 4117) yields 1.02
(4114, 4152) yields 1.03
